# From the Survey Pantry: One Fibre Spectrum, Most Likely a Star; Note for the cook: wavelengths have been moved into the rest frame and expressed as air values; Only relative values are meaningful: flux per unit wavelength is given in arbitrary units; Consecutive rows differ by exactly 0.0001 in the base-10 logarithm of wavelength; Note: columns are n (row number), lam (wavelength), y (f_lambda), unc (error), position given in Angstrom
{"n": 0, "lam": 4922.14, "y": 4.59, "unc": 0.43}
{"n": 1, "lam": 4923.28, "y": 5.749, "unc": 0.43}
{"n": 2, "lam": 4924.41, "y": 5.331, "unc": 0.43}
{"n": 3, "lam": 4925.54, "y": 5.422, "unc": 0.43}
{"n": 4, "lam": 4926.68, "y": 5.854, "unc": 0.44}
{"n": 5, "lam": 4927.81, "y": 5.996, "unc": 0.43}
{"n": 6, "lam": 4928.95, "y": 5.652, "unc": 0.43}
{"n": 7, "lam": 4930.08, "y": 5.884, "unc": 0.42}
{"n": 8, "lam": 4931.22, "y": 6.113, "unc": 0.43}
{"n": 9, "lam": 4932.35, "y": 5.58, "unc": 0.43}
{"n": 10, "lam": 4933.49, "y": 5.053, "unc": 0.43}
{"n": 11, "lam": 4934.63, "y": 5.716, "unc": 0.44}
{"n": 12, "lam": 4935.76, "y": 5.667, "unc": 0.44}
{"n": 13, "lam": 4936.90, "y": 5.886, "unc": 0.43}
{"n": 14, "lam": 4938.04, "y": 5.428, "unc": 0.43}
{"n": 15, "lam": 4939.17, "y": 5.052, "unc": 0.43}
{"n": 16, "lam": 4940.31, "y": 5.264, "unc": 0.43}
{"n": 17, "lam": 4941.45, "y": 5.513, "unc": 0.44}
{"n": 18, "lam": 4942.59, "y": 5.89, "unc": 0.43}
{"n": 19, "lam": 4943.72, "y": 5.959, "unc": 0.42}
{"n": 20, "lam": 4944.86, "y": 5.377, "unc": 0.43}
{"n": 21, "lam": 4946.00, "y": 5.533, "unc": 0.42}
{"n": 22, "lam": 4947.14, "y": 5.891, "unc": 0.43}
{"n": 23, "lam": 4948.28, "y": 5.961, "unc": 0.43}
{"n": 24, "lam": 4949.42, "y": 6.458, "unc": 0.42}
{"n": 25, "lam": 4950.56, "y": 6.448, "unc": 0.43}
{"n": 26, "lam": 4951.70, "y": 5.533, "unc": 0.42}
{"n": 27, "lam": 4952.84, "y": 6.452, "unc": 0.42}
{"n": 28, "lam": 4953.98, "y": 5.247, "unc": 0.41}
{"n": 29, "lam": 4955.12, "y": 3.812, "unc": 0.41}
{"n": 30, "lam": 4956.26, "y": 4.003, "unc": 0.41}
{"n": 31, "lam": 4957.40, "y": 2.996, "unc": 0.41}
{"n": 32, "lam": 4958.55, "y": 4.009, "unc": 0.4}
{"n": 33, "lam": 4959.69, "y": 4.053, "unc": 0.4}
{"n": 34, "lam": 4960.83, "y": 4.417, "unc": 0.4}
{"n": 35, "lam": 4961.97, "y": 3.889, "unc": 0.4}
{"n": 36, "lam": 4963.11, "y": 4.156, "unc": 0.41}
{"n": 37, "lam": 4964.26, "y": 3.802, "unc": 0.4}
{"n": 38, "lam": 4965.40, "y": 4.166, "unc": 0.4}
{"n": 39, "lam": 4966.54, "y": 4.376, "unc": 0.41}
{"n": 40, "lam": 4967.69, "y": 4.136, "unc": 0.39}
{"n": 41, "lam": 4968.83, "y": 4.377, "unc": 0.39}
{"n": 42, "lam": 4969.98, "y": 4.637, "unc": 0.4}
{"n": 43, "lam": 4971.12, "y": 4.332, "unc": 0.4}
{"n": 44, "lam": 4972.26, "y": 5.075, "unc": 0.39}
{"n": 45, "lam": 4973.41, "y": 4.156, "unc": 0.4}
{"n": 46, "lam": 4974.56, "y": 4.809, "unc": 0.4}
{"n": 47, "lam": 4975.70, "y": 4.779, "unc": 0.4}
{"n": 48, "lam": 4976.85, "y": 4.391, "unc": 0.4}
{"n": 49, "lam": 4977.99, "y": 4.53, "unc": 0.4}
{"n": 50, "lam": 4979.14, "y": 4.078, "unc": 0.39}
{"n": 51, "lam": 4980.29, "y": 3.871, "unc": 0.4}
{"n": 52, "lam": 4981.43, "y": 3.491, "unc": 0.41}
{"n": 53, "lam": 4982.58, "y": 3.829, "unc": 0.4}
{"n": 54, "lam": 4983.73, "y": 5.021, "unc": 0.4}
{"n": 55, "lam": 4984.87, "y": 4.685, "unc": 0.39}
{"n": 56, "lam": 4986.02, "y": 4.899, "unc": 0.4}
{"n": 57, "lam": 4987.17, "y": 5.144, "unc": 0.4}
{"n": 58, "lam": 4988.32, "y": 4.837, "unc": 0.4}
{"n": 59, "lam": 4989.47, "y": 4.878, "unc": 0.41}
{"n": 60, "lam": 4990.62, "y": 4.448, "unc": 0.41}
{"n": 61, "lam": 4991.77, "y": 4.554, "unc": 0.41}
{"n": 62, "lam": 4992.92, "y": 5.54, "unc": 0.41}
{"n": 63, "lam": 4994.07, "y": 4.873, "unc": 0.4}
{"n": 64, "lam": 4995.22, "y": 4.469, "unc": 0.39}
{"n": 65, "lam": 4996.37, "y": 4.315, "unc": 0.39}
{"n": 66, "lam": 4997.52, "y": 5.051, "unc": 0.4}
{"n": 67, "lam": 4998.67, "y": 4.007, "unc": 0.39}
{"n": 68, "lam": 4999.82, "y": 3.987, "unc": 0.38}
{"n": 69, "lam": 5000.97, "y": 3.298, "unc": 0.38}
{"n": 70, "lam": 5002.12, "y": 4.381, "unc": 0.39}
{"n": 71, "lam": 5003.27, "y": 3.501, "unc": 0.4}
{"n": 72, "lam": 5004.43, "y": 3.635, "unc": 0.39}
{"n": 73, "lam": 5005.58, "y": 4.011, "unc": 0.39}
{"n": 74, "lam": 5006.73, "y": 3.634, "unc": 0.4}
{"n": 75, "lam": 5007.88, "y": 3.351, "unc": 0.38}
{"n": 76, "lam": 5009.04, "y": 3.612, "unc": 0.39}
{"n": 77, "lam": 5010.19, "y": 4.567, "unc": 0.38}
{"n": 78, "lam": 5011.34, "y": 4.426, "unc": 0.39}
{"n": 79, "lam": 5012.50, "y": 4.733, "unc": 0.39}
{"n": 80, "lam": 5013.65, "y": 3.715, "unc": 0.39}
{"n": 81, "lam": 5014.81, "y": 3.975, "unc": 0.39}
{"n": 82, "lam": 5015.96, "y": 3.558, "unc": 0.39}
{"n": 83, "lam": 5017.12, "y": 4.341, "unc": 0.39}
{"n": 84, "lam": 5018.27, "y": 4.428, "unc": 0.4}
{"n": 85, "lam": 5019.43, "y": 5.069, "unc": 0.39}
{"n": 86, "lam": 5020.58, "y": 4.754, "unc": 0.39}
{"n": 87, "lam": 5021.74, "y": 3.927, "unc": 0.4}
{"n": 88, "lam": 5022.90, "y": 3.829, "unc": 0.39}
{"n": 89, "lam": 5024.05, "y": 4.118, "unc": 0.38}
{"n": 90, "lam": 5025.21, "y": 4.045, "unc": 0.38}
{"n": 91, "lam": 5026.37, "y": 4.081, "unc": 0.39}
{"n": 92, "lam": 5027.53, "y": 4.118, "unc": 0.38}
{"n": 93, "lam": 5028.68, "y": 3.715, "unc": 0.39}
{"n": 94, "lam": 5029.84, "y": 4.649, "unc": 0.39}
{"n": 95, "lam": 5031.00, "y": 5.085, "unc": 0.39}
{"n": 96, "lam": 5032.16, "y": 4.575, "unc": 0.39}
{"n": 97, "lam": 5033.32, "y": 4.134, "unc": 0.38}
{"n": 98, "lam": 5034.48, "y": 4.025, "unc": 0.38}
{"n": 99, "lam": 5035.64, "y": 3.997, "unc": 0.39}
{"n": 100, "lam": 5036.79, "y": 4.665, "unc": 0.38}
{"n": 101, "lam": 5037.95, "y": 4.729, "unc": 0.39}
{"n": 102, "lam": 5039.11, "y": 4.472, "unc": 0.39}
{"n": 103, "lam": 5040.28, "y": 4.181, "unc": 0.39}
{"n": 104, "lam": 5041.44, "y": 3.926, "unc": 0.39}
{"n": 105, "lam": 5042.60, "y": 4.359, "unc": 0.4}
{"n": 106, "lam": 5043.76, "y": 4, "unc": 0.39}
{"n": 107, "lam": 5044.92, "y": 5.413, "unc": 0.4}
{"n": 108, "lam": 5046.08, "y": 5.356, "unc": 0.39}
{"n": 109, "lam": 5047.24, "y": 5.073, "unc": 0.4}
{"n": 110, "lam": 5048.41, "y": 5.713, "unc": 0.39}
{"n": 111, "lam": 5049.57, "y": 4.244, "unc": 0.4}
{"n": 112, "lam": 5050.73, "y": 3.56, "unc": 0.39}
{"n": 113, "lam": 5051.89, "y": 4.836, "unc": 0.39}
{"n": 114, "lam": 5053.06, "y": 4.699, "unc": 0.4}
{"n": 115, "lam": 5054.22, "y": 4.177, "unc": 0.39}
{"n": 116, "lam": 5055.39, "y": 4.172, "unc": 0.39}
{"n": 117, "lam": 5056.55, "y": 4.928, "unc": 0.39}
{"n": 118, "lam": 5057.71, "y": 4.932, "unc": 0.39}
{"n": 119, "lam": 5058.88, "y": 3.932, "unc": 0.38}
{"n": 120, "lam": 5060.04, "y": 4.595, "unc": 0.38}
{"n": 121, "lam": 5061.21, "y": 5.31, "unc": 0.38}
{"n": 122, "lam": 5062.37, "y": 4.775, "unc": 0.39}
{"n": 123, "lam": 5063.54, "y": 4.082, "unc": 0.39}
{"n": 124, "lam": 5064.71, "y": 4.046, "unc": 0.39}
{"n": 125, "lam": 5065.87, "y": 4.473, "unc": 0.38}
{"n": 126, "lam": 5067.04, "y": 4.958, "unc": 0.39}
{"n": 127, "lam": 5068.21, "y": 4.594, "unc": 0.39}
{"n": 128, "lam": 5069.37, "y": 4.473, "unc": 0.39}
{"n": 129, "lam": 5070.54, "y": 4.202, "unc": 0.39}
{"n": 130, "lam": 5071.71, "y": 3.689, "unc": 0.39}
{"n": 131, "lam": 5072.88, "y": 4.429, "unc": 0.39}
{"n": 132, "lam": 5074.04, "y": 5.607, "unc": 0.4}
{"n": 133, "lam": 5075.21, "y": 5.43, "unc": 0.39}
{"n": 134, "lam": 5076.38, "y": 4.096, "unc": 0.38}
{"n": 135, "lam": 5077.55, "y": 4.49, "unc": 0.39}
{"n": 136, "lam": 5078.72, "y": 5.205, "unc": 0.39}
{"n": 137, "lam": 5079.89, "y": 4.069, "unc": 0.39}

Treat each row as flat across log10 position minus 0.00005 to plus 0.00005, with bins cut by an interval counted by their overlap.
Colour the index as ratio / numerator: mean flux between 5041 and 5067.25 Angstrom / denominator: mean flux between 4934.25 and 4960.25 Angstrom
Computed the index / 0.9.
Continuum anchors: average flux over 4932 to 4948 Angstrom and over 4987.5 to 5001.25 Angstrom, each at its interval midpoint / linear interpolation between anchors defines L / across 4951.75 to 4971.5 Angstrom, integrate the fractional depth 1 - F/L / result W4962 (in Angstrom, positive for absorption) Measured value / 3.2 Angstrom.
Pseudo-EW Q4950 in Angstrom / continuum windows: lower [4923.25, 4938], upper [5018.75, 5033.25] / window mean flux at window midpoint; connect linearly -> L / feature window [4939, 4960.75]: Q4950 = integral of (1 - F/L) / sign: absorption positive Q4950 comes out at 0.8 Angstrom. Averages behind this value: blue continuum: 5.67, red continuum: 4.32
